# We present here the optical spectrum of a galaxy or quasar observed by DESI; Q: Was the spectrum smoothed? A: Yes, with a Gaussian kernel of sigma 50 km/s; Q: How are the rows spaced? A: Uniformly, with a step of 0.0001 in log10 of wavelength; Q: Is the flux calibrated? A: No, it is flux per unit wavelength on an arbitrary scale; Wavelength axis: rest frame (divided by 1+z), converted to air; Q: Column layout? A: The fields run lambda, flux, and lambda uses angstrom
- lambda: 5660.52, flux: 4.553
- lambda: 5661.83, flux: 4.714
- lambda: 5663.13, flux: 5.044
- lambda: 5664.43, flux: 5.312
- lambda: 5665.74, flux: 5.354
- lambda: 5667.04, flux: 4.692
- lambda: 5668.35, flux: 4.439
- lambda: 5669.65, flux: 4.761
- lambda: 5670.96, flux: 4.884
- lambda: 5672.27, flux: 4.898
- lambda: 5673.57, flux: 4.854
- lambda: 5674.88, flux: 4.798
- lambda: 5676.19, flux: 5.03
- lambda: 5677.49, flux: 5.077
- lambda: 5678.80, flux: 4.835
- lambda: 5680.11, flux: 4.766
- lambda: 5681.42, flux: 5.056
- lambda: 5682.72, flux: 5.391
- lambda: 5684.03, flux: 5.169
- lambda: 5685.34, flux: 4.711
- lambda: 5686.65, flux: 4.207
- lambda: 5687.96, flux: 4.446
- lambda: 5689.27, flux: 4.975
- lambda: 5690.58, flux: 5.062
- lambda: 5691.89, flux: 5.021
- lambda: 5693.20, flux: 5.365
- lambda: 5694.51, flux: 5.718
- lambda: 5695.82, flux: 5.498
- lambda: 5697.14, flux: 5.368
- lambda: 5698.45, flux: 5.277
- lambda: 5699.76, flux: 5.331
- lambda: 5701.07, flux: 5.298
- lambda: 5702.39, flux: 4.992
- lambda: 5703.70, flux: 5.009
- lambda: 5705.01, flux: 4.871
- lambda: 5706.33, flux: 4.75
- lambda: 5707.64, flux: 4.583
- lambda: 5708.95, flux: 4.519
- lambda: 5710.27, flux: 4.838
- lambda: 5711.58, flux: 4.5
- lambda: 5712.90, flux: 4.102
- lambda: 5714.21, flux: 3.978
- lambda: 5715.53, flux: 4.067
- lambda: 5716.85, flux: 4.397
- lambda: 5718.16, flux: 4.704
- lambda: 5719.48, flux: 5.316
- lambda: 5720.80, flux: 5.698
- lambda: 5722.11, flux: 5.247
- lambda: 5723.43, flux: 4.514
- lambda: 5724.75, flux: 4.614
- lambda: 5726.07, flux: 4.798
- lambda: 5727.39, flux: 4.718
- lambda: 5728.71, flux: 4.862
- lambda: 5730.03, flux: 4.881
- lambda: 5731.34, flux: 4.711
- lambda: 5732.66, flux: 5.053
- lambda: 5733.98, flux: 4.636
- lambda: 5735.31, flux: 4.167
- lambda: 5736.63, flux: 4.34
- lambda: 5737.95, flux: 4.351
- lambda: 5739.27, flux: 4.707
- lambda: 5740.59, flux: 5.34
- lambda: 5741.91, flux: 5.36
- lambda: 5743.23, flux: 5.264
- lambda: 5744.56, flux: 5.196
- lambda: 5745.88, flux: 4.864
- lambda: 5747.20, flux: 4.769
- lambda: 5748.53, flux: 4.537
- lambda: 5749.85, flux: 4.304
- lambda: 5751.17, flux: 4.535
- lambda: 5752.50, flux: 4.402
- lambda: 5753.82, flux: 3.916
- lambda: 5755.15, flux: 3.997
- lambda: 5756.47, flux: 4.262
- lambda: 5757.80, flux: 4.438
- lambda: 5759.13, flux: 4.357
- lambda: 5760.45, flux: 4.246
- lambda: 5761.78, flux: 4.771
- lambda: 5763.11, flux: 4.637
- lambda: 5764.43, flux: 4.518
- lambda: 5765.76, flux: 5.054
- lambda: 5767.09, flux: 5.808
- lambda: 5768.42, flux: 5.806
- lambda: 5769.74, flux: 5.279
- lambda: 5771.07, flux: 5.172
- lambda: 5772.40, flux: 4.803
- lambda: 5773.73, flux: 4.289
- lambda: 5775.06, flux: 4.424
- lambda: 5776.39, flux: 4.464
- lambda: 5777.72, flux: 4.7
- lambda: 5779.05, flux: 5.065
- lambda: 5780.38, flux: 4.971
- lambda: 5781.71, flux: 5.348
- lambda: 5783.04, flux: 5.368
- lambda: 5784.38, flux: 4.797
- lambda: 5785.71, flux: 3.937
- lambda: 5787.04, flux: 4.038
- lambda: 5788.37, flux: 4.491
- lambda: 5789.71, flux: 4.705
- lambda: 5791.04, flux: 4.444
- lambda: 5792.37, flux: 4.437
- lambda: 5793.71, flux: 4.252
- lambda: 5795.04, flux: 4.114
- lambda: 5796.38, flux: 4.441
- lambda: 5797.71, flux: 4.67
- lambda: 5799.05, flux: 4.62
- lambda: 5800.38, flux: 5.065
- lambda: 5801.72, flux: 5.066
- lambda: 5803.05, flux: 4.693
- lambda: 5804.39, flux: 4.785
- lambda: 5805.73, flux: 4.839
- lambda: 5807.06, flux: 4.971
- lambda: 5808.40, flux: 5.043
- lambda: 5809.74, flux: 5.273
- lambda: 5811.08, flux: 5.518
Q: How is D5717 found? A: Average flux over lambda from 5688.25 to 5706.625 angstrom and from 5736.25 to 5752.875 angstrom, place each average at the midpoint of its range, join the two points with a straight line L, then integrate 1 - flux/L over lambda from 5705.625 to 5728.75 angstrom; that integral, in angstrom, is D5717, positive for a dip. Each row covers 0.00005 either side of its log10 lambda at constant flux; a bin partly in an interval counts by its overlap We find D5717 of 1.5 angstrom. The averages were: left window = 5.17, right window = 4.78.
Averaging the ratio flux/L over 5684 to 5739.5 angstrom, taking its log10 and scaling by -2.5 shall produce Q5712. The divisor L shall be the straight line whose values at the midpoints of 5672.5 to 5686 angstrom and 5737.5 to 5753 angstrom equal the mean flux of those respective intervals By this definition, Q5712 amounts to 0.02 mag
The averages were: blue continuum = 4.97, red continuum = 4.81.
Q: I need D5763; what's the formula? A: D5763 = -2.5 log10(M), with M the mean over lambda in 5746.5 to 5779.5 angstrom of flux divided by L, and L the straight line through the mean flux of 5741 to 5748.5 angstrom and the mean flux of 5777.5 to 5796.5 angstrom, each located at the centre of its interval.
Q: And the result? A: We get 0.04 mag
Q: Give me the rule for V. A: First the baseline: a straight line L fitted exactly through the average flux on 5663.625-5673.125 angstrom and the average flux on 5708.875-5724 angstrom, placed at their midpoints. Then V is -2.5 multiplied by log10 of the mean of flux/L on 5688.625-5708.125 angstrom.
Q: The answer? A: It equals -0.09 mag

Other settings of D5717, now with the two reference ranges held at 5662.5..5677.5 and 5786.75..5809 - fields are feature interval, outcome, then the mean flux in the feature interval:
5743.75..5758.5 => 0.8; 4.48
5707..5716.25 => 0.9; 4.37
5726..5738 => 0.3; 4.66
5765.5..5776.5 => -0.8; 5.04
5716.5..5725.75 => -0.3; 4.94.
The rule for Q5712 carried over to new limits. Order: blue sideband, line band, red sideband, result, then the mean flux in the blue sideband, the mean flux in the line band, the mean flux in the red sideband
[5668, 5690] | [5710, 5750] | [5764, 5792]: 0.02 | 4.85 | 4.74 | 4.83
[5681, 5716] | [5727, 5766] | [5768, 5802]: 0.04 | 4.9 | 4.63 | 4.71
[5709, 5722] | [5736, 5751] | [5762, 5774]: 0.01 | 4.64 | 4.82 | 5.06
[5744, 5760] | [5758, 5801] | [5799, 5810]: 0.00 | 4.46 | 4.72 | 4.93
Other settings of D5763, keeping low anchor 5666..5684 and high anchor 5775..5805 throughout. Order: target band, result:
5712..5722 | 0.039 mag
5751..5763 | 0.095 mag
